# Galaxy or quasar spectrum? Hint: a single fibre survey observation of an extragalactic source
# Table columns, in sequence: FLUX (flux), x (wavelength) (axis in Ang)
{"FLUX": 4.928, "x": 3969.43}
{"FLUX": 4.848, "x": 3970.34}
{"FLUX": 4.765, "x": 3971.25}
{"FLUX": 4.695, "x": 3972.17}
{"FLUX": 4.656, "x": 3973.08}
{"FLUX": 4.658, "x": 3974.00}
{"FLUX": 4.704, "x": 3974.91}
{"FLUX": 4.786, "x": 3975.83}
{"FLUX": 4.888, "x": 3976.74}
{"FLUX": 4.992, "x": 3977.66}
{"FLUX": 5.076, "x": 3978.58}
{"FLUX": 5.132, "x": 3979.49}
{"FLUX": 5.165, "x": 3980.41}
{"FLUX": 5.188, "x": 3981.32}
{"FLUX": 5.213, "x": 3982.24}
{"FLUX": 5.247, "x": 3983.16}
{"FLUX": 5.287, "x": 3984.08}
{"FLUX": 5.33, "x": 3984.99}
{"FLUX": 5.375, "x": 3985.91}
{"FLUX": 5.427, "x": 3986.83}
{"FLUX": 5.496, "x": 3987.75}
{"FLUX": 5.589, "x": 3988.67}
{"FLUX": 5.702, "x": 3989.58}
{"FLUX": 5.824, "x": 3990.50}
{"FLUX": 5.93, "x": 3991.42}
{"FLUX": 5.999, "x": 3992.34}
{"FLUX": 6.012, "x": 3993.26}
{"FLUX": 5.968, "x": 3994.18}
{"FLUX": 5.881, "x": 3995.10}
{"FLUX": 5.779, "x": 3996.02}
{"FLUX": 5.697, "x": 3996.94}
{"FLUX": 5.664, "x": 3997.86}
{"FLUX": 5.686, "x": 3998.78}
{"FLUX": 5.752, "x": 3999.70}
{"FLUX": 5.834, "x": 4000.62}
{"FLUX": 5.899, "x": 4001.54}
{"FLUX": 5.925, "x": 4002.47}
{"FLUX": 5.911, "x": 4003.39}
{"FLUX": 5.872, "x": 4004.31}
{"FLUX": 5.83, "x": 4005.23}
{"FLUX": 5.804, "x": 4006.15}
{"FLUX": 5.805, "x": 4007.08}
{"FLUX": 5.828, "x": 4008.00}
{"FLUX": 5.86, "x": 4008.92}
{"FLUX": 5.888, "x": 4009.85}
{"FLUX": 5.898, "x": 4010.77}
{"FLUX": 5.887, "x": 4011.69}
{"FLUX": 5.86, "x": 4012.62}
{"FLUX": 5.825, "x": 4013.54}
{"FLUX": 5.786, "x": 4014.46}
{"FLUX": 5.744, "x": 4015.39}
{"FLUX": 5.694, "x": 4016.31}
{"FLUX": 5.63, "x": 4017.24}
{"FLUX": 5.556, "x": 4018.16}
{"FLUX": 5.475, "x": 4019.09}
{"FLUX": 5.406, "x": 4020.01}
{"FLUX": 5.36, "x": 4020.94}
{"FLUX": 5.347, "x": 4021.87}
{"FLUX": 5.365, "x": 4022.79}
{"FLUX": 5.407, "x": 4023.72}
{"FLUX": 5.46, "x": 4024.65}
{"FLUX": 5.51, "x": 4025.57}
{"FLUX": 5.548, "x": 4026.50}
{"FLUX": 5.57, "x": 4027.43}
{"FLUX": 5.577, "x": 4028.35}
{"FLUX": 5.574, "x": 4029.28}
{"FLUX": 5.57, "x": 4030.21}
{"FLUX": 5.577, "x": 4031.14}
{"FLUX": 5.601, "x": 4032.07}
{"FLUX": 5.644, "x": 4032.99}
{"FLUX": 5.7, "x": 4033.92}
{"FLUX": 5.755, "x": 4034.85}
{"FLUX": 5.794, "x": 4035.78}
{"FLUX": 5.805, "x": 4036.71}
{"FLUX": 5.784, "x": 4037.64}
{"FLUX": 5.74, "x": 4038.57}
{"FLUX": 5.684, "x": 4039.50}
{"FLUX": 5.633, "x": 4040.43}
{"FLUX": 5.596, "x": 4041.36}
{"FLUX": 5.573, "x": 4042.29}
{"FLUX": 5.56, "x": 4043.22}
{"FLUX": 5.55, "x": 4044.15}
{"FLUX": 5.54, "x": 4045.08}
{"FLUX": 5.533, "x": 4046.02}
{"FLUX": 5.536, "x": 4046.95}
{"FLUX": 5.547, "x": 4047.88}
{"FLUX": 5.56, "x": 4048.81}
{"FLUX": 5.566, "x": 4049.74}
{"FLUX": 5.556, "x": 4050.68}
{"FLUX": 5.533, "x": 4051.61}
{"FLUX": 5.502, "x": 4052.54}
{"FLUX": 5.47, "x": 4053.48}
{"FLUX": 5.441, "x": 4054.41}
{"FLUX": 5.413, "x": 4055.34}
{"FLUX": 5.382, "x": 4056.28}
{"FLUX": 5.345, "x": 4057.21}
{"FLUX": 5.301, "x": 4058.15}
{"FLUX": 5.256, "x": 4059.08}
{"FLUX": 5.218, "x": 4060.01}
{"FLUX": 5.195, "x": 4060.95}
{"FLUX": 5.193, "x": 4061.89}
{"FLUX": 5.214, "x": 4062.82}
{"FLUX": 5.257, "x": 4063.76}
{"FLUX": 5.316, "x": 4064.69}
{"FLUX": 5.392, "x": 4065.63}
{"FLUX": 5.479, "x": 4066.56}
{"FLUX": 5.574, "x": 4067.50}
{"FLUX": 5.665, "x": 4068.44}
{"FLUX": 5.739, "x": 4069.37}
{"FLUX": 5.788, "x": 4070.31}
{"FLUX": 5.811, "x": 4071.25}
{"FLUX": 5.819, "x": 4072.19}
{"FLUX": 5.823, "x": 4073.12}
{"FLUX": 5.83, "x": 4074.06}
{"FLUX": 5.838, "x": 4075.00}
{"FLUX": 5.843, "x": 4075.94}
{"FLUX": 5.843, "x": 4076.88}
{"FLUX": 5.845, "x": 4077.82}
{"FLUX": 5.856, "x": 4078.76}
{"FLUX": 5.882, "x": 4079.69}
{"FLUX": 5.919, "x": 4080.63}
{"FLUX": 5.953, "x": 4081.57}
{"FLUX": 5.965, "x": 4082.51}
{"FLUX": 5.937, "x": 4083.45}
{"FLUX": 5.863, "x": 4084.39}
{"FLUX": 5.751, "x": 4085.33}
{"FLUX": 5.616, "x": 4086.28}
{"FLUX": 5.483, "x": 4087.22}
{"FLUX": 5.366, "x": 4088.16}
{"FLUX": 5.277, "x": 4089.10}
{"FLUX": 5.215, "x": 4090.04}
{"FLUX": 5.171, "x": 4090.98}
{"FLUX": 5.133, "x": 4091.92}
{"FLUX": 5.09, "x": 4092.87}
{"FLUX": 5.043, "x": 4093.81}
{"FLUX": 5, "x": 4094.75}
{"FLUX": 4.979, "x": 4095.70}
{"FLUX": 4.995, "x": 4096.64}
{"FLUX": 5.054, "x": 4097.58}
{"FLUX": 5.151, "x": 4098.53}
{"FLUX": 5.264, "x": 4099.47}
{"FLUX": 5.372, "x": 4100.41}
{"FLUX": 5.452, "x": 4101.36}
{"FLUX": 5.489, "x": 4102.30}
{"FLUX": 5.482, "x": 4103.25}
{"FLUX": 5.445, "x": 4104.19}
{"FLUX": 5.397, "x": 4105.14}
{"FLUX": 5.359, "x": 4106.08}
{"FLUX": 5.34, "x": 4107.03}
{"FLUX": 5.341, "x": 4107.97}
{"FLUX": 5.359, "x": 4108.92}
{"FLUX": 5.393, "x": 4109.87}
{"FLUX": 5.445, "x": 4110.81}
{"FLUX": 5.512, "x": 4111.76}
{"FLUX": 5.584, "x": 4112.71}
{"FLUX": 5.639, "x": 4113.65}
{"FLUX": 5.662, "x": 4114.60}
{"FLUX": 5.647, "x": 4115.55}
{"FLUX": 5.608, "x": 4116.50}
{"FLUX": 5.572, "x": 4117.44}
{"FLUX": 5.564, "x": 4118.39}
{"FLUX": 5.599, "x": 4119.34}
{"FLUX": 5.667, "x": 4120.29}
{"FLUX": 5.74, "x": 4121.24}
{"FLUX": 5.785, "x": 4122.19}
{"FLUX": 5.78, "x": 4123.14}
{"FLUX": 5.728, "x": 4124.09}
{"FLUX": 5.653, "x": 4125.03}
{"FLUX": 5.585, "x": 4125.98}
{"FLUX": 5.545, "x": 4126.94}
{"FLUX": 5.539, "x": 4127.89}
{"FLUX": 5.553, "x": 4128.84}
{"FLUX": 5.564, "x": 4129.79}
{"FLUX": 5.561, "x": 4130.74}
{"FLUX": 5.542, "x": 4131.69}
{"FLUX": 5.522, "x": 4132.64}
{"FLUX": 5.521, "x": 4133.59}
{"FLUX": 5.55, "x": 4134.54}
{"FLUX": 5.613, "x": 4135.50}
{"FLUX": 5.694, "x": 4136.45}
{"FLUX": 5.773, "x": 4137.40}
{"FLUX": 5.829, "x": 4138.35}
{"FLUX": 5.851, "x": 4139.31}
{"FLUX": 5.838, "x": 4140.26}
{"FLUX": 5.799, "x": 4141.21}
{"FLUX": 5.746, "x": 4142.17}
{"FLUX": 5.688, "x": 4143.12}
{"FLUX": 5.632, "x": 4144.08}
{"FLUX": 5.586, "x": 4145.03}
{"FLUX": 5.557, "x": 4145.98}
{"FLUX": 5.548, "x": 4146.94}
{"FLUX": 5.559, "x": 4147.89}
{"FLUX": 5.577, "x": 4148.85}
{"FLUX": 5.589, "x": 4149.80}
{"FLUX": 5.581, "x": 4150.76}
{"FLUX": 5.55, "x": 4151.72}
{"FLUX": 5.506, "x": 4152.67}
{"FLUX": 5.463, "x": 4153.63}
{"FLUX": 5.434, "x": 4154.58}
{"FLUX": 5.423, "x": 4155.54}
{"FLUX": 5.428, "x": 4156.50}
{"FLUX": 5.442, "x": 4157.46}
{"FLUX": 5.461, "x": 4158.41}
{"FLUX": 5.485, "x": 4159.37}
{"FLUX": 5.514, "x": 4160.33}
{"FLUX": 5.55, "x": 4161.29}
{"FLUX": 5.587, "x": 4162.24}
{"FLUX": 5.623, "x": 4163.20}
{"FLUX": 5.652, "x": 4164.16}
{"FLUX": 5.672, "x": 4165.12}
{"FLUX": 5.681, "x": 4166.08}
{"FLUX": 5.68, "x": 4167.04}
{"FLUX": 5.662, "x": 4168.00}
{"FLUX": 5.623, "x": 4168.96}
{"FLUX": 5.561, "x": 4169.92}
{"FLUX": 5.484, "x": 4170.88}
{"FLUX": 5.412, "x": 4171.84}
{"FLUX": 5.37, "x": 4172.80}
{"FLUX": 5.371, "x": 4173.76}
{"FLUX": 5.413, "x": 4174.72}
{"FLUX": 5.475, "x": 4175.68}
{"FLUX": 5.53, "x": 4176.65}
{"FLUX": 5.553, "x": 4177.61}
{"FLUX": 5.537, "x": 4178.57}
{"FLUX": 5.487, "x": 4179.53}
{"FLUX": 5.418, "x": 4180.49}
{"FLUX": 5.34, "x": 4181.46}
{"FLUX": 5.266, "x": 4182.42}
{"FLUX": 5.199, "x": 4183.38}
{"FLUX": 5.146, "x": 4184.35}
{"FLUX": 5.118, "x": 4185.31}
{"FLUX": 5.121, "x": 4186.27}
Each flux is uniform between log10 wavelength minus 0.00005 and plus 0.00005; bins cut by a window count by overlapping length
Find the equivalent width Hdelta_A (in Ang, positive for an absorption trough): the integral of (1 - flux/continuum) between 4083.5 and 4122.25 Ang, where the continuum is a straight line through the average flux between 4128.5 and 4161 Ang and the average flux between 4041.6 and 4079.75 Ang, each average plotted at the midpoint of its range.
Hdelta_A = 1.1 Ang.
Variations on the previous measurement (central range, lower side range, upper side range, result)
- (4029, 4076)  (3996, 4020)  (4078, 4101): 0.27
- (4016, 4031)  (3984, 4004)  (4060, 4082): 0.52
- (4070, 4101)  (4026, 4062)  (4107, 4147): 0.22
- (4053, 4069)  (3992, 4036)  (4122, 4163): 0.86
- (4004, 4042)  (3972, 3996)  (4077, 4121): -1.99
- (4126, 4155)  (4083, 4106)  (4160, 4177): -0.76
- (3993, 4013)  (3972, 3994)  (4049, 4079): -1.85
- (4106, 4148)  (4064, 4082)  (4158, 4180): 0.16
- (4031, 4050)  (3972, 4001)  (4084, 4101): -1.08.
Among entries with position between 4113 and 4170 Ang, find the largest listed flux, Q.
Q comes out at 5.851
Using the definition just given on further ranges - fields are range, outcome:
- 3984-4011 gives 6.012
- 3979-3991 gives 5.824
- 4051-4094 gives 5.965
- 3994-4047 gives 5.968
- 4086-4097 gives 5.616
